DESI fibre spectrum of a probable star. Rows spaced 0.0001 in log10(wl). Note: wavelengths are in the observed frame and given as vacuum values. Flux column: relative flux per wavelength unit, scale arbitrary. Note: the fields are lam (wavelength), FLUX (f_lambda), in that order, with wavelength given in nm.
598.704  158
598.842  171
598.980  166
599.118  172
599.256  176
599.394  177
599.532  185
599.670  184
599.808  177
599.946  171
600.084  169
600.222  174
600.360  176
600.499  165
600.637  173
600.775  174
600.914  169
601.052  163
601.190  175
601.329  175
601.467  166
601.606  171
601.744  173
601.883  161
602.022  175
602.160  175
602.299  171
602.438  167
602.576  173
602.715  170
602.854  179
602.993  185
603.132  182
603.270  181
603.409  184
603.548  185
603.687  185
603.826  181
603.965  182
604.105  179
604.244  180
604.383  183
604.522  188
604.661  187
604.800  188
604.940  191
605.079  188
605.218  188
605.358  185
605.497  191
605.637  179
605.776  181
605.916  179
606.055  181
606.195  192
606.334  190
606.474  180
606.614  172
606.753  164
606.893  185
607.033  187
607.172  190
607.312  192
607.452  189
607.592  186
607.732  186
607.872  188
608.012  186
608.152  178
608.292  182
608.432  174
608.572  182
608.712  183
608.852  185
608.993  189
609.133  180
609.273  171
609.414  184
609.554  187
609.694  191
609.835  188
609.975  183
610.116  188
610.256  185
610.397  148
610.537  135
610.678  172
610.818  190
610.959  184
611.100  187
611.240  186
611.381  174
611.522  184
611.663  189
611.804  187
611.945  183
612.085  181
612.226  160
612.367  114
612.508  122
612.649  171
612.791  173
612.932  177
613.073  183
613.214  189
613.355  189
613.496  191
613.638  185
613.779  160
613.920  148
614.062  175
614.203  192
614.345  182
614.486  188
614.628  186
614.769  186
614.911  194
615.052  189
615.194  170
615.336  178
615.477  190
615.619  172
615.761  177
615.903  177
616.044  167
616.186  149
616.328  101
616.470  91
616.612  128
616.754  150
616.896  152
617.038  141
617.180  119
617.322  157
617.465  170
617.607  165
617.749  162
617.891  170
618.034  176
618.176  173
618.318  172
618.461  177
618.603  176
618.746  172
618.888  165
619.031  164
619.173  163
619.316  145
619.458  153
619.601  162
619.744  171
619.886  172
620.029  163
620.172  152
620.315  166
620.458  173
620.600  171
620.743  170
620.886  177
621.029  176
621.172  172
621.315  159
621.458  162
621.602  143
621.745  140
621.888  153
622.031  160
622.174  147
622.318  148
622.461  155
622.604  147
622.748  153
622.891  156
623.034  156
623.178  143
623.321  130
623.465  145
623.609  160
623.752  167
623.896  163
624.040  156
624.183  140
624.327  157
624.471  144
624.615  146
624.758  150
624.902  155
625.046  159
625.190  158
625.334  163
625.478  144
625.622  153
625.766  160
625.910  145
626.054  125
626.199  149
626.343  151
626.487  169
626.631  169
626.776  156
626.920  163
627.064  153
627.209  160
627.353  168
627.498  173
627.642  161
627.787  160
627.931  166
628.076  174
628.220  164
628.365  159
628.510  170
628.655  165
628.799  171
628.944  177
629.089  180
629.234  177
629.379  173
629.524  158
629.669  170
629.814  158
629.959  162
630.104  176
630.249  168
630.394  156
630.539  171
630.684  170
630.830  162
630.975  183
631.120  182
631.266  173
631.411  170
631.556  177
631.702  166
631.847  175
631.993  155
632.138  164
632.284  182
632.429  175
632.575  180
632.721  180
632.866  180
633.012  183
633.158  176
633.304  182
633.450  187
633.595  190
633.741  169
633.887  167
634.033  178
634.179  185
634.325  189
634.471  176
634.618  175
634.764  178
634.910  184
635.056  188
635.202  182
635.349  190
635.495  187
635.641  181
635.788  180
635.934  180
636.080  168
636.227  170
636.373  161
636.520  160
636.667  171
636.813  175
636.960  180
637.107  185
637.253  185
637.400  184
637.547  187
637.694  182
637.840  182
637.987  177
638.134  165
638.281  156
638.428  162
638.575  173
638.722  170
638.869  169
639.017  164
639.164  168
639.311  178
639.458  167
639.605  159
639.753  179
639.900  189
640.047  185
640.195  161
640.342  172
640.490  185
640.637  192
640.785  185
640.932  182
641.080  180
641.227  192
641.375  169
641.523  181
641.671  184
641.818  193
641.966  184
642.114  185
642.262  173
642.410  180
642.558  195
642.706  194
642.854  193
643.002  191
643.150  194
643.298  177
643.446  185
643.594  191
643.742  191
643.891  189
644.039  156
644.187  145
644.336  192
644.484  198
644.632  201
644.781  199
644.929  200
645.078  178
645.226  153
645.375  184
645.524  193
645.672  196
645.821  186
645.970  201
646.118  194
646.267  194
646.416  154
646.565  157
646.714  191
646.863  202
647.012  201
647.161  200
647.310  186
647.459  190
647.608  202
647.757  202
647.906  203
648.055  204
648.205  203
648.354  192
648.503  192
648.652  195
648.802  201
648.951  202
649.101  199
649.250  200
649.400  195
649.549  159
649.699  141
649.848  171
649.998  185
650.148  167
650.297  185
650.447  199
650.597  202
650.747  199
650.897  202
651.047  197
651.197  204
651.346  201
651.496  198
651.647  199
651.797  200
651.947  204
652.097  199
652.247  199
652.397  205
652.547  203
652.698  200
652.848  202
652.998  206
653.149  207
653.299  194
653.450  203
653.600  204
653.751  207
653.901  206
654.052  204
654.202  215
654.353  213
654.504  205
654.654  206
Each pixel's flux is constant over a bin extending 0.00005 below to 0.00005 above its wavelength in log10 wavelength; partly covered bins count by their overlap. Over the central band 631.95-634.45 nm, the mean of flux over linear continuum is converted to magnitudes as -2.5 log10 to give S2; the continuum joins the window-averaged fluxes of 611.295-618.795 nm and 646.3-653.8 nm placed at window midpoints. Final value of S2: 0.02 mag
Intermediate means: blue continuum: 168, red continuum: 194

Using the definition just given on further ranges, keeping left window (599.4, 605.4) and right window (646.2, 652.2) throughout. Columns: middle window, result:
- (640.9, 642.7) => 0.04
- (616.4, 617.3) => 0.35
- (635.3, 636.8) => 0.08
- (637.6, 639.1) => 0.11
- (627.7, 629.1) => 0.11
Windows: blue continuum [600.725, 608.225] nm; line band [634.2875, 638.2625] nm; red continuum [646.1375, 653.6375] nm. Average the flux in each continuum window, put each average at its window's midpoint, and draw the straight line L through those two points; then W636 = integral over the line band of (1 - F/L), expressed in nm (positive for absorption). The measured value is 0.24 nm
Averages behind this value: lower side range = 180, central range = 178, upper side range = 194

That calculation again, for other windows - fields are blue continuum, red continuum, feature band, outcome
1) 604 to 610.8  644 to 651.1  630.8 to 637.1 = 0.32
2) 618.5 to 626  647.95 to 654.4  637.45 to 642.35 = 0.13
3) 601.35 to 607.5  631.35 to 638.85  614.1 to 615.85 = -0.04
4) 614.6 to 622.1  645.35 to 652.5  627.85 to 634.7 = 0.09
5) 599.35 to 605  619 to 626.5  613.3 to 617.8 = -0.05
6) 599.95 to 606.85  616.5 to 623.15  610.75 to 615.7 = -0.31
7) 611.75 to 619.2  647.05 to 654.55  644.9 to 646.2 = 0.04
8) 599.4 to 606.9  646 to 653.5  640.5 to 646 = 0.18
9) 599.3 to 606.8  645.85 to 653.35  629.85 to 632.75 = 0.26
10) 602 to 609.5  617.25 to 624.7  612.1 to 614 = 0.05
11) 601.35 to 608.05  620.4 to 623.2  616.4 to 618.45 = 0.14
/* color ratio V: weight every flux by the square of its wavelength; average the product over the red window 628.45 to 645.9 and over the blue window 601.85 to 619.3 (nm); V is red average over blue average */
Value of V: 1.11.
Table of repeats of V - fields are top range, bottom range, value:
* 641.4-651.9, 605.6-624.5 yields 1.24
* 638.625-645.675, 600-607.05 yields 1.15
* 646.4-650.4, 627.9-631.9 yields 1.18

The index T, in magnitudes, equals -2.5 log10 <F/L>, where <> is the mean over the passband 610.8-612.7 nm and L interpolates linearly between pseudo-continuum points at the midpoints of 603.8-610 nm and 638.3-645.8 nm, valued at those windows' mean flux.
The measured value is 0.07 mag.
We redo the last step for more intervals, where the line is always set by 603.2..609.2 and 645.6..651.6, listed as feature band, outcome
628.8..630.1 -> 0.11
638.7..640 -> 0.11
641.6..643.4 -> 0.02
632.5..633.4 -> 0.05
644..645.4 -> 0.06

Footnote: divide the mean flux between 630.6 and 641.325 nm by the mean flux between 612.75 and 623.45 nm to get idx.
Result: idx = 1.1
